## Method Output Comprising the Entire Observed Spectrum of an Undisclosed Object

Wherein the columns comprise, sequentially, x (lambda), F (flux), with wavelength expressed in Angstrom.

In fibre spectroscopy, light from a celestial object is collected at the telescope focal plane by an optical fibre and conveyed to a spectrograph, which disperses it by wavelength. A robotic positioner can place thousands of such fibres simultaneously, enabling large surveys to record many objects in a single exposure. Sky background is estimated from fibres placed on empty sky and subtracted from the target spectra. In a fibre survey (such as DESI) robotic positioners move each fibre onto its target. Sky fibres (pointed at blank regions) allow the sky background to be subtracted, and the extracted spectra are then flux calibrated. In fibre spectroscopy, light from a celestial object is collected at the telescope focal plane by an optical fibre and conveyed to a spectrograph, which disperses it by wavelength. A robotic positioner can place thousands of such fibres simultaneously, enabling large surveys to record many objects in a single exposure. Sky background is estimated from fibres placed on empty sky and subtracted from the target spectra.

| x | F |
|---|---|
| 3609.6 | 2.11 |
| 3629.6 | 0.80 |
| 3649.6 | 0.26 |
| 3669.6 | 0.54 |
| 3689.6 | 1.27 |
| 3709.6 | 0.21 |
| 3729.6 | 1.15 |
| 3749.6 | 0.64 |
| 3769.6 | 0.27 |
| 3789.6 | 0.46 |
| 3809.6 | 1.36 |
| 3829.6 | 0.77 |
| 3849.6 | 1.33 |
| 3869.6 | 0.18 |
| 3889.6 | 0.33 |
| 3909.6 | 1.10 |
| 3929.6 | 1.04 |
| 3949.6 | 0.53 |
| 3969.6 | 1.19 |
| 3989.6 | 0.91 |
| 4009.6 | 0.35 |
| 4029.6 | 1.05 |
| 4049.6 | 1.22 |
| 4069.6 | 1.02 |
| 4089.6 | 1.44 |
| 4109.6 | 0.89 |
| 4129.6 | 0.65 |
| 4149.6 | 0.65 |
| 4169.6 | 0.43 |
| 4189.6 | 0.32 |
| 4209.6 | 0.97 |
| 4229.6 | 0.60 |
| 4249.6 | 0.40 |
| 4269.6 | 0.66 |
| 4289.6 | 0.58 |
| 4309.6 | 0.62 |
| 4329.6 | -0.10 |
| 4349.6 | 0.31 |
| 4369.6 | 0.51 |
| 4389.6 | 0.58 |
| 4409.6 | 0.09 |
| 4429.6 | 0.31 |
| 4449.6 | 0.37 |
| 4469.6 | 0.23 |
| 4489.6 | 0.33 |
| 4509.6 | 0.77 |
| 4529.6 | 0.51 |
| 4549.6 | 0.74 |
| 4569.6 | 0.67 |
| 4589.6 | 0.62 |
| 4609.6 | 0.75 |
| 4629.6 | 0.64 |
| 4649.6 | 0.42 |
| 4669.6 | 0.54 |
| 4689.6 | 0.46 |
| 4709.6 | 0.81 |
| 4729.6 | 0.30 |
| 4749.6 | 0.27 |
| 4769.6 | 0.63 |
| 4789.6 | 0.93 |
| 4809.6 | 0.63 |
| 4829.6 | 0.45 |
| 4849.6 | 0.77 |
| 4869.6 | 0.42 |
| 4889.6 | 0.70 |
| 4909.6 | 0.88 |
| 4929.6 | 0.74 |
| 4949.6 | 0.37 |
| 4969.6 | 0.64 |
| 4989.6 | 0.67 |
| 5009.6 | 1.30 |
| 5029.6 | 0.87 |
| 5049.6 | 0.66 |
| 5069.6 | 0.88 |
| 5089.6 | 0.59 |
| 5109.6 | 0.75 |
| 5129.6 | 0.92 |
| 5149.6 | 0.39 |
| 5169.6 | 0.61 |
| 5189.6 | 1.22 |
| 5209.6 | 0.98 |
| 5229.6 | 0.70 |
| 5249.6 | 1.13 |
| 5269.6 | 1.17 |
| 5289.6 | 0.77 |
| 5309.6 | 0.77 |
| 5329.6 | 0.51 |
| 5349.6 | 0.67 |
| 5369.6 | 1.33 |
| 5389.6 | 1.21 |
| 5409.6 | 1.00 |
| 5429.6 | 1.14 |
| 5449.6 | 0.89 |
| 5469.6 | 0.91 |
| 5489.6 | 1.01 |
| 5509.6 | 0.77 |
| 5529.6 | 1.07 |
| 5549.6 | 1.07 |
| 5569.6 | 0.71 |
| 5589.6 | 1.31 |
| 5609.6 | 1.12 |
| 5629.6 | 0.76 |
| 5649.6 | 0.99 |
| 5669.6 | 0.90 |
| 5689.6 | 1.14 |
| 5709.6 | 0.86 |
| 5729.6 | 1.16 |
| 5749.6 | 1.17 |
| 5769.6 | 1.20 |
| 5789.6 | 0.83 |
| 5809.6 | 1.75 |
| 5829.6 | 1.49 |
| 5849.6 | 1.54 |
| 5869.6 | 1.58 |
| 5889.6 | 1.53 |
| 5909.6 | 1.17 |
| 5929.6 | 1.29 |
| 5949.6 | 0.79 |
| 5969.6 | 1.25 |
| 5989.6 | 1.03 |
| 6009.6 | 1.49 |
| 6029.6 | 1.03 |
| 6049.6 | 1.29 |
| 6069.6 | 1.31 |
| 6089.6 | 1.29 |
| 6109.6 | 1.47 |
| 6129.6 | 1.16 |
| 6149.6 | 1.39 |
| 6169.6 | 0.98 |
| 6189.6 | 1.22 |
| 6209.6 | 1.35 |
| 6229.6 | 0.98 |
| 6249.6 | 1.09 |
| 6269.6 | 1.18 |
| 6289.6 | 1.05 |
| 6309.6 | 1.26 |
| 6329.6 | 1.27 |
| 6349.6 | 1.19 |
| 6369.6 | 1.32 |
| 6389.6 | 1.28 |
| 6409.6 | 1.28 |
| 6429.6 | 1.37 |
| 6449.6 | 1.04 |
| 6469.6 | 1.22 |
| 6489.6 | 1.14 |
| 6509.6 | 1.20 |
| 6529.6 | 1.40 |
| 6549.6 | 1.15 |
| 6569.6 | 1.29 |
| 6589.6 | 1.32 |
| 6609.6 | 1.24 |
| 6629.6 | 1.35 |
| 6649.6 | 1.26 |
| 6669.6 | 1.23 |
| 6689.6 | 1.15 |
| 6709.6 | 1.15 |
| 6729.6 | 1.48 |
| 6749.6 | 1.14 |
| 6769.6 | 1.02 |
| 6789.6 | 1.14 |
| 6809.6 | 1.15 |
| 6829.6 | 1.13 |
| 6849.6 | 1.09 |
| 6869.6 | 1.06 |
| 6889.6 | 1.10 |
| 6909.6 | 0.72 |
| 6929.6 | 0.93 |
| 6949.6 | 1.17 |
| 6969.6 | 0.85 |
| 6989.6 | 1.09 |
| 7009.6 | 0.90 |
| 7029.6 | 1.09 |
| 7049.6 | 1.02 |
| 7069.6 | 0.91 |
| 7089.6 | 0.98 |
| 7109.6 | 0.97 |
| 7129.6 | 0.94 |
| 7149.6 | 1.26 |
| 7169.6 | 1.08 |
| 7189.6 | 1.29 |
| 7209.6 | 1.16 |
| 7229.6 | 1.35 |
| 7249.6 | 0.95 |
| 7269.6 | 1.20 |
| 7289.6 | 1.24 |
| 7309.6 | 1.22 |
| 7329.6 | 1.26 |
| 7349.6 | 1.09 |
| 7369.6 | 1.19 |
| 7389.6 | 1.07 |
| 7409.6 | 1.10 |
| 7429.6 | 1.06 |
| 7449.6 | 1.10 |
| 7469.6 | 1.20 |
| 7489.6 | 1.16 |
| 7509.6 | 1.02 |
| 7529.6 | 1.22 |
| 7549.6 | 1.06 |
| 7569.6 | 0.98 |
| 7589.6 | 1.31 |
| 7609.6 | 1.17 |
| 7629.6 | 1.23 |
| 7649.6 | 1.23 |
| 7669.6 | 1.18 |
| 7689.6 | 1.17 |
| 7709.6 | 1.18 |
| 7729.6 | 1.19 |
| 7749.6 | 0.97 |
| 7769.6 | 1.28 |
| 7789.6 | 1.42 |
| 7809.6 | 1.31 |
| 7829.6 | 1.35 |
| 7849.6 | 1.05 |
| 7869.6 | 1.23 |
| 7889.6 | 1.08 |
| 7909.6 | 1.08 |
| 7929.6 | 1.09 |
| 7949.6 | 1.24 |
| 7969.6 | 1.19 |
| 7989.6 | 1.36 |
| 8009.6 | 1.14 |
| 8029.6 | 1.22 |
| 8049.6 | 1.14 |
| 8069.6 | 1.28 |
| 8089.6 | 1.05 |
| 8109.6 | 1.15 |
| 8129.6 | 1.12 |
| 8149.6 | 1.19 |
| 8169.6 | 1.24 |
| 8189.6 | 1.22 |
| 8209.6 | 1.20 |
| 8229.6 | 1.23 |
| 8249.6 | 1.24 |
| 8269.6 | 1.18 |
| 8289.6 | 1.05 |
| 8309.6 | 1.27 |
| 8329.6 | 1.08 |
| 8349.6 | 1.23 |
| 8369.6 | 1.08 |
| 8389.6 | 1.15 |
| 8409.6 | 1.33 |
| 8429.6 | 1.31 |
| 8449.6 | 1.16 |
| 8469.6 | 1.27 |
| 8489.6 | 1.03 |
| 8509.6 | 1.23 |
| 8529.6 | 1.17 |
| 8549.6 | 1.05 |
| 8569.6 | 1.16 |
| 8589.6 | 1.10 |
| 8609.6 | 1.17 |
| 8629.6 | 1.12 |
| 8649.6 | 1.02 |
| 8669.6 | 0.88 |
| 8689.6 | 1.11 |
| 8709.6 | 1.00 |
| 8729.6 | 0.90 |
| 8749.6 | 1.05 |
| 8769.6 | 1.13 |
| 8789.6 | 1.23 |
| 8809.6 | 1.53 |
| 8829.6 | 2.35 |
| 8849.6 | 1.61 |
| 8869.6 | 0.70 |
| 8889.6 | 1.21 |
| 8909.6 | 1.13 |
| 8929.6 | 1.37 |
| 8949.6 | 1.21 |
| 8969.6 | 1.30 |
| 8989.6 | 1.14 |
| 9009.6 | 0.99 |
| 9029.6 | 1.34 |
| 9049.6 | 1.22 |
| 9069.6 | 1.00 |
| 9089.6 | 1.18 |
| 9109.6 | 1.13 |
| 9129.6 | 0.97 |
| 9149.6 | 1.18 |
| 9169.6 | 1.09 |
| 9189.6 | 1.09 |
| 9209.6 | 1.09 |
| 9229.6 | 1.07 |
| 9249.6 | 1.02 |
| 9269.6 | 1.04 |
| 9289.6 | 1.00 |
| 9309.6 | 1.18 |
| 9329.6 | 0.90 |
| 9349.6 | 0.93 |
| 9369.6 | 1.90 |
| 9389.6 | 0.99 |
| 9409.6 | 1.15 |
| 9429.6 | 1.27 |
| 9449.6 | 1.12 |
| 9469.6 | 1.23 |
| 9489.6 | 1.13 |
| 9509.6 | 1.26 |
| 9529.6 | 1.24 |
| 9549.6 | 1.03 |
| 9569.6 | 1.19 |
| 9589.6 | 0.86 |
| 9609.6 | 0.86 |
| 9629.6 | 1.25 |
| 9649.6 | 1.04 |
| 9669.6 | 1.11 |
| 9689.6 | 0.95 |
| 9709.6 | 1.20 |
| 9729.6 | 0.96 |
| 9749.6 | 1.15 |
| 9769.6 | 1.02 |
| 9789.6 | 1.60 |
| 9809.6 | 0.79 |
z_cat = 0.344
